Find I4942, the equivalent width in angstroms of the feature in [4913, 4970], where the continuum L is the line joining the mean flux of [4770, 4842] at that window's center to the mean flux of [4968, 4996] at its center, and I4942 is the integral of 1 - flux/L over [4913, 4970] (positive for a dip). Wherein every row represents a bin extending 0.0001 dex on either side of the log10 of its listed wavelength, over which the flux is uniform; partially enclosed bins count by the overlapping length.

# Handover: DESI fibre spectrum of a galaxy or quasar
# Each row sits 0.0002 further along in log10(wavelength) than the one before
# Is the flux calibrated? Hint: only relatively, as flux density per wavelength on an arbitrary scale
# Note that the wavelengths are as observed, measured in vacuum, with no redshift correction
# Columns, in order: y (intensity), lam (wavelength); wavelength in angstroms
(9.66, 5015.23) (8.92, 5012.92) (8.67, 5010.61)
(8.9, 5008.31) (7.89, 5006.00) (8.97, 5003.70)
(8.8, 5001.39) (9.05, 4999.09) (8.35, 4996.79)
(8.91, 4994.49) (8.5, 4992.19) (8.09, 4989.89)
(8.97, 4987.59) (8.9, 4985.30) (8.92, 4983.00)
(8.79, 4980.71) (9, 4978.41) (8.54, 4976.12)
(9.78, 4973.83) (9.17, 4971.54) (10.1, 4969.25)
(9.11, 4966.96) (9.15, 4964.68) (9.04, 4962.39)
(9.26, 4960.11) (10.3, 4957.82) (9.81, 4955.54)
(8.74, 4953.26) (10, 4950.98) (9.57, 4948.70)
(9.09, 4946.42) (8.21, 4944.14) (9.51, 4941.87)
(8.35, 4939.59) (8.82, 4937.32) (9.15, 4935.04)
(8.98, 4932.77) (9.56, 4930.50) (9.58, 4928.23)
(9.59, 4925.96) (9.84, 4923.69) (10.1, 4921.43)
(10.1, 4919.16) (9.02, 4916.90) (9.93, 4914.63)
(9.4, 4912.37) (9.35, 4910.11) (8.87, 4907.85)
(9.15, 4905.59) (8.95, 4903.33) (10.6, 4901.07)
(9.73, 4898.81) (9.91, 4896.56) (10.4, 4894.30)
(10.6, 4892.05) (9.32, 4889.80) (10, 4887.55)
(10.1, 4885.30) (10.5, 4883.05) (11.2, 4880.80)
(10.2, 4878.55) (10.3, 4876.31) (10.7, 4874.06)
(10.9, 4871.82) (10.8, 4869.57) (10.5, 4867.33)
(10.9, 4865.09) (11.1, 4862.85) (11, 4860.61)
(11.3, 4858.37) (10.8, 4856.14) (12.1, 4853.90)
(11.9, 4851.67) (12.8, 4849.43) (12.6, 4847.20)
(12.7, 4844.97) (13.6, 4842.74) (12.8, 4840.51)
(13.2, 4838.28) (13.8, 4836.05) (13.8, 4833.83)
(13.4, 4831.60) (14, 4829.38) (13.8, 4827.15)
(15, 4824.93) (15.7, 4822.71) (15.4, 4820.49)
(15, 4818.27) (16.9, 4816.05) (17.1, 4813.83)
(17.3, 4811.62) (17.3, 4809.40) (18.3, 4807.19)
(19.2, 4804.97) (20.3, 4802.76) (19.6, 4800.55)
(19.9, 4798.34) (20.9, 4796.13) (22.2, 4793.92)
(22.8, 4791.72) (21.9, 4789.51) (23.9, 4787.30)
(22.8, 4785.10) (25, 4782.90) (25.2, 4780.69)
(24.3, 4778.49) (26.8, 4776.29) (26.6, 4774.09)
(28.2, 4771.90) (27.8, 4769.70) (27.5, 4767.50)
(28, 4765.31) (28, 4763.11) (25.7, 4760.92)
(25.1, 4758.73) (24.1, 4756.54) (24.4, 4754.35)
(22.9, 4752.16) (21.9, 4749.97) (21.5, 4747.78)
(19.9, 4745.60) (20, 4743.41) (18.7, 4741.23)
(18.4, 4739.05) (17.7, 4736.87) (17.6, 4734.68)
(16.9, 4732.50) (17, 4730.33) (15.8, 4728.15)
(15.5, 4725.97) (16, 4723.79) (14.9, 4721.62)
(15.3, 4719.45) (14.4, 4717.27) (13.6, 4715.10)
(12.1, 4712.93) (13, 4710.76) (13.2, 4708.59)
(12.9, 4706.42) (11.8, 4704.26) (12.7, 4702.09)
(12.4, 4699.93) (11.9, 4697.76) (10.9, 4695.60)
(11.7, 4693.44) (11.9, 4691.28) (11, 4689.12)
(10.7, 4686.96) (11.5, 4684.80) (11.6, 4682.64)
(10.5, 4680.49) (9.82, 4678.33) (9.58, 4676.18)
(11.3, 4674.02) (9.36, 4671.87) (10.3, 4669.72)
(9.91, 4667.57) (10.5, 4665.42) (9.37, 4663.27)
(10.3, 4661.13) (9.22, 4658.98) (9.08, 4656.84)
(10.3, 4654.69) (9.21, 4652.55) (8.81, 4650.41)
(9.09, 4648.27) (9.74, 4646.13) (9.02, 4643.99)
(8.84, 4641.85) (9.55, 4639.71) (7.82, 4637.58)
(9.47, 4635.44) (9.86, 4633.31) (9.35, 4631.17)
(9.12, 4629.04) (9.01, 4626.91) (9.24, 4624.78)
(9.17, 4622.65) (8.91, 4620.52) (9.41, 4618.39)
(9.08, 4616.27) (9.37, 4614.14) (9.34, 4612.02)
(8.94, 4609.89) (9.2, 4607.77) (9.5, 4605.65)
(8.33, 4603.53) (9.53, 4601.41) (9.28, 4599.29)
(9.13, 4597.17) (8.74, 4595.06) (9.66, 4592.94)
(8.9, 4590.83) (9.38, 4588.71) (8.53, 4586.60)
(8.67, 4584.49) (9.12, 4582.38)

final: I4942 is 9.4 angstroms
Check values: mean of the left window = 19.2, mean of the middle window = 9.39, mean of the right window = 8.96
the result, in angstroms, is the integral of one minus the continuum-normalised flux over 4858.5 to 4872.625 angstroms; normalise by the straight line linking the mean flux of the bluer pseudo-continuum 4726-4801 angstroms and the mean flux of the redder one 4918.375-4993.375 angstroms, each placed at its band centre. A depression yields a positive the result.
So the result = 4.2 angstroms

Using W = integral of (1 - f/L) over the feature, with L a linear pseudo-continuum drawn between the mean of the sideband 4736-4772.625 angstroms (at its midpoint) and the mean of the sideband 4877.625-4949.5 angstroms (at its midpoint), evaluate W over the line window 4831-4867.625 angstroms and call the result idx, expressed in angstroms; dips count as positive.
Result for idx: 7.13 angstroms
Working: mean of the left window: 23.5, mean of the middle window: 12.3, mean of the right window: 9.61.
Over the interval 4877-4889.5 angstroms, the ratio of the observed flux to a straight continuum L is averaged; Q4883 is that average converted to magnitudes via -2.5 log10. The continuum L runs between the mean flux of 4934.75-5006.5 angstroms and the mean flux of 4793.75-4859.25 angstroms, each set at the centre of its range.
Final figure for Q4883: 0.238 mag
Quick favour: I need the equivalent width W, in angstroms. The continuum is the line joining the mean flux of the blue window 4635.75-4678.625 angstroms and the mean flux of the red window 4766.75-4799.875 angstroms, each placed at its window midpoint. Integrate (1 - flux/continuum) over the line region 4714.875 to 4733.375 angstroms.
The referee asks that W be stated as 1.9 angstroms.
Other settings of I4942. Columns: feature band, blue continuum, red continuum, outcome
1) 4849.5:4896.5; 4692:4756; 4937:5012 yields 4.5 angstroms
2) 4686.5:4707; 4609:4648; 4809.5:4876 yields -2.6 angstroms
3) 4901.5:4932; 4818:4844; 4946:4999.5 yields 4.3 angstroms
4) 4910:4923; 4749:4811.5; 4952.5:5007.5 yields 3.7 angstroms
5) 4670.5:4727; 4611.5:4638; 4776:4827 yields 6.0 angstroms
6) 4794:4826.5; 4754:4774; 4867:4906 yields 4.3 angstroms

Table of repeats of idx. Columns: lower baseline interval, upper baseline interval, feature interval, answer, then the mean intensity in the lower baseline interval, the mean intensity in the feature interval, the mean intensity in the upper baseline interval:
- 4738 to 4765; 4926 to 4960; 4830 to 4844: 2.7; 22.7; 13.4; 9.27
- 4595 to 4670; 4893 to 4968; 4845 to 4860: -4.1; 9.31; 11.9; 9.43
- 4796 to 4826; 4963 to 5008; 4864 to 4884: 5.2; 17.6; 10.7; 8.89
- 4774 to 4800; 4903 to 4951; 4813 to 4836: 5.5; 23.3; 14.9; 9.31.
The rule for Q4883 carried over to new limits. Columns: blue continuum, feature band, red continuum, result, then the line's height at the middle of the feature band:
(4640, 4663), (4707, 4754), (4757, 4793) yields 0.17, 19.7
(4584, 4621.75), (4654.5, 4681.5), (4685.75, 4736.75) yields 0.19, 11.9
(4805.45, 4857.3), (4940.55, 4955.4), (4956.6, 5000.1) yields 0.10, 10.1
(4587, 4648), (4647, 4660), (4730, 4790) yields 0.34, 12.7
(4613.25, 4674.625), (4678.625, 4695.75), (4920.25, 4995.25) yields -0.19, 9.39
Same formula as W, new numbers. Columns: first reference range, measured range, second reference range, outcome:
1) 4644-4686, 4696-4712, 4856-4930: -4.01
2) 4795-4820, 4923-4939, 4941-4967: 2.12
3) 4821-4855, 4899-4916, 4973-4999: 2.70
